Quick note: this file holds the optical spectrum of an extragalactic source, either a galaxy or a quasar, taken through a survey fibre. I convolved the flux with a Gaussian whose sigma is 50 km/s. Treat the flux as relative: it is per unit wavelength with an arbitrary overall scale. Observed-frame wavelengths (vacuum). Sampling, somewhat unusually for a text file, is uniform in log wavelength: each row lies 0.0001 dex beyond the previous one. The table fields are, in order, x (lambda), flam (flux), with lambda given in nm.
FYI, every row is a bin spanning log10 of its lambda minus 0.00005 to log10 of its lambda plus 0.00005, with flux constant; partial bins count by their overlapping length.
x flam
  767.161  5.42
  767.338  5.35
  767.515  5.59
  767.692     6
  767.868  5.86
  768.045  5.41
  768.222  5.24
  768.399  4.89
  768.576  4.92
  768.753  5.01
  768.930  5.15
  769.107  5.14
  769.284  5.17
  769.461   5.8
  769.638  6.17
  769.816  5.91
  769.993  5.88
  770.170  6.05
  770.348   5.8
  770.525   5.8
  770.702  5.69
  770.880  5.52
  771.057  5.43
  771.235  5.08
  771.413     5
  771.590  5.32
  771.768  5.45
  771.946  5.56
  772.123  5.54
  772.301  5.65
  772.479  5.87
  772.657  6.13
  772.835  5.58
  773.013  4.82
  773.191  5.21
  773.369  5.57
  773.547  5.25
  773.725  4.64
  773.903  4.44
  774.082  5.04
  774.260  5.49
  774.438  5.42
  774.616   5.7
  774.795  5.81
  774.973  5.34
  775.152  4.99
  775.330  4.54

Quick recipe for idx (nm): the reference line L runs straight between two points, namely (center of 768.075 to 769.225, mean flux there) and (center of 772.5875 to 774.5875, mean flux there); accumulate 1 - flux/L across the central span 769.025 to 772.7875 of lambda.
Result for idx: -0.34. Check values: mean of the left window 5.08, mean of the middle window 5.62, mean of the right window 5.24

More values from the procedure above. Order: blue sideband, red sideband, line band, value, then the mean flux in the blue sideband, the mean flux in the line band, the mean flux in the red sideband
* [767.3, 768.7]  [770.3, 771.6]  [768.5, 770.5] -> -0.048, 5.4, 5.56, 5.45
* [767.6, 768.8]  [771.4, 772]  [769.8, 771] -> -0.098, 5.34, 5.79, 5.36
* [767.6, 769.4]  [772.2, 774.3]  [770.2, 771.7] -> -0.052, 5.29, 5.48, 5.3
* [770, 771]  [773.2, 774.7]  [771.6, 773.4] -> -0.030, 5.77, 5.53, 5.19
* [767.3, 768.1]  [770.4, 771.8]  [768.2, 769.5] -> 0.104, 5.67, 5.14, 5.42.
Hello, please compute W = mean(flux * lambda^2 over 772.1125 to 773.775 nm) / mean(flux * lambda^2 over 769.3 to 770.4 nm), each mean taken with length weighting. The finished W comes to 0.93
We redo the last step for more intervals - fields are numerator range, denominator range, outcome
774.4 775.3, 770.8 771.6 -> 1.03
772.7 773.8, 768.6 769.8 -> 0.98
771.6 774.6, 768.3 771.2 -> 0.98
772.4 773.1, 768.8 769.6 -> 1.05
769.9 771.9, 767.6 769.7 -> 1.04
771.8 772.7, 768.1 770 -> 1.07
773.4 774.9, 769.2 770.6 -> 0.91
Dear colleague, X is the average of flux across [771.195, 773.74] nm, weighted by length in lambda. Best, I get 5.41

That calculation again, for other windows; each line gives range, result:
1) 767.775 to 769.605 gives 5.29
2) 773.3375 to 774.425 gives 5.07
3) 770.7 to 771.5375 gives 5.31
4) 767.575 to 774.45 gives 5.43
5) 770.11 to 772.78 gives 5.59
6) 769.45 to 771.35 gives 5.72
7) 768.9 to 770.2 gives 5.67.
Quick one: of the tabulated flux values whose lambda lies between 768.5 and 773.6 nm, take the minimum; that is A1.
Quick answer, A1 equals 4.82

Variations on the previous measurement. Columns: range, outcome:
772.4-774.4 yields 4.44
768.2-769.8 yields 4.89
